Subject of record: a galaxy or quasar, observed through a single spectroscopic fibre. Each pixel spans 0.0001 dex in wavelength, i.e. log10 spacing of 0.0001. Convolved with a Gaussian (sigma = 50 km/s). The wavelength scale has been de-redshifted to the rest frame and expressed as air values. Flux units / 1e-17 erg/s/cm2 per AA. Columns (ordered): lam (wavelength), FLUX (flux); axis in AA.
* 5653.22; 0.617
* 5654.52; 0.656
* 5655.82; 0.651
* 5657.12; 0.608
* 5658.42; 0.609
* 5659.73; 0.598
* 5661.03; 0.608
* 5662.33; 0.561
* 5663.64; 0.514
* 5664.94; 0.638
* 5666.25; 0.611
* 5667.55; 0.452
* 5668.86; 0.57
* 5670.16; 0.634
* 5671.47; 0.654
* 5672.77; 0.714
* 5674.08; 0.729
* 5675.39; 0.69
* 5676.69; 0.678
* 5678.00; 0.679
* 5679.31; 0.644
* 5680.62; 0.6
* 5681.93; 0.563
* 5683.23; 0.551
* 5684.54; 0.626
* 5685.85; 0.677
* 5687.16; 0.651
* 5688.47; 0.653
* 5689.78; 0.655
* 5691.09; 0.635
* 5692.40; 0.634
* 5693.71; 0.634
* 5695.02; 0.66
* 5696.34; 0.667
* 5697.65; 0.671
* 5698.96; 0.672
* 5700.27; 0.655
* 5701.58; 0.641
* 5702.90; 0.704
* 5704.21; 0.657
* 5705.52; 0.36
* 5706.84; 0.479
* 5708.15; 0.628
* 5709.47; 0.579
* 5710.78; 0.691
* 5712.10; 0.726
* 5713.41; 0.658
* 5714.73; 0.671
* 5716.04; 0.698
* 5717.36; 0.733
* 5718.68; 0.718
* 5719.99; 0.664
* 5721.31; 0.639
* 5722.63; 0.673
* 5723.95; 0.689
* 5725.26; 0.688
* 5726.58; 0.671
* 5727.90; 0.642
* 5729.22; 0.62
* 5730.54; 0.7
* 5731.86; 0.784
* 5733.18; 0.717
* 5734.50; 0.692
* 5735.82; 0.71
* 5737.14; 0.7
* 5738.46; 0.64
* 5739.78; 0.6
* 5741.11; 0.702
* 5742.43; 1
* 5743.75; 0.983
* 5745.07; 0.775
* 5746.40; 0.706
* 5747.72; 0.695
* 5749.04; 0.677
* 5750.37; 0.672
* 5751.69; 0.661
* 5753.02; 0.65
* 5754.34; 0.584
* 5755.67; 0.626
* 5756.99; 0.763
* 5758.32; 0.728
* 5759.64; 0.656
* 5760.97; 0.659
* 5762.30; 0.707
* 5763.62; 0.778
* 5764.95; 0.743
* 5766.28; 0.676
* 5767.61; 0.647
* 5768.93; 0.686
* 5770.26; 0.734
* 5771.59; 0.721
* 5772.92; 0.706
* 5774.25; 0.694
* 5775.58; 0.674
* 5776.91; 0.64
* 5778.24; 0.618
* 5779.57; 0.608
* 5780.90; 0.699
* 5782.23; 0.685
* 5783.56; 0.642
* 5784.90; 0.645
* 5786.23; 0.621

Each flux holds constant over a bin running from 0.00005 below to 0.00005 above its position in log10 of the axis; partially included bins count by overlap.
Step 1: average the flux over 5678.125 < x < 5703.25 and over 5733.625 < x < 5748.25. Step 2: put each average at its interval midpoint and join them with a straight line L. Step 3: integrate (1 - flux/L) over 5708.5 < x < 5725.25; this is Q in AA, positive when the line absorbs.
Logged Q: 0.44 AA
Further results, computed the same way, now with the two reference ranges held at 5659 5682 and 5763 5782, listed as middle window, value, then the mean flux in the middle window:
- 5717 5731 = -0.4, 0.675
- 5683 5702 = -0.4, 0.648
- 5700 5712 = 0.7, 0.603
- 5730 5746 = -2.1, 0.75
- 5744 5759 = -0.4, 0.693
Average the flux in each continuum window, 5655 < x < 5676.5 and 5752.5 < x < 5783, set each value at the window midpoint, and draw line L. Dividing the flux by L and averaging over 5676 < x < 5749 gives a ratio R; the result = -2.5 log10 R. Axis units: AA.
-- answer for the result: -0.04 mag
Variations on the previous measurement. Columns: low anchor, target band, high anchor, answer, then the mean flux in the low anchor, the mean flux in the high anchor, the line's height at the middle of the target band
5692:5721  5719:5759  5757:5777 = -0.043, 0.645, 0.7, 0.675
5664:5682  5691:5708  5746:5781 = 0.045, 0.633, 0.681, 0.647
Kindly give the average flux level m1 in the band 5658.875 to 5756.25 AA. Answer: 0.658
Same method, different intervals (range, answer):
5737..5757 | 0.713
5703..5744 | 0.678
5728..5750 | 0.728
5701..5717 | 0.626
